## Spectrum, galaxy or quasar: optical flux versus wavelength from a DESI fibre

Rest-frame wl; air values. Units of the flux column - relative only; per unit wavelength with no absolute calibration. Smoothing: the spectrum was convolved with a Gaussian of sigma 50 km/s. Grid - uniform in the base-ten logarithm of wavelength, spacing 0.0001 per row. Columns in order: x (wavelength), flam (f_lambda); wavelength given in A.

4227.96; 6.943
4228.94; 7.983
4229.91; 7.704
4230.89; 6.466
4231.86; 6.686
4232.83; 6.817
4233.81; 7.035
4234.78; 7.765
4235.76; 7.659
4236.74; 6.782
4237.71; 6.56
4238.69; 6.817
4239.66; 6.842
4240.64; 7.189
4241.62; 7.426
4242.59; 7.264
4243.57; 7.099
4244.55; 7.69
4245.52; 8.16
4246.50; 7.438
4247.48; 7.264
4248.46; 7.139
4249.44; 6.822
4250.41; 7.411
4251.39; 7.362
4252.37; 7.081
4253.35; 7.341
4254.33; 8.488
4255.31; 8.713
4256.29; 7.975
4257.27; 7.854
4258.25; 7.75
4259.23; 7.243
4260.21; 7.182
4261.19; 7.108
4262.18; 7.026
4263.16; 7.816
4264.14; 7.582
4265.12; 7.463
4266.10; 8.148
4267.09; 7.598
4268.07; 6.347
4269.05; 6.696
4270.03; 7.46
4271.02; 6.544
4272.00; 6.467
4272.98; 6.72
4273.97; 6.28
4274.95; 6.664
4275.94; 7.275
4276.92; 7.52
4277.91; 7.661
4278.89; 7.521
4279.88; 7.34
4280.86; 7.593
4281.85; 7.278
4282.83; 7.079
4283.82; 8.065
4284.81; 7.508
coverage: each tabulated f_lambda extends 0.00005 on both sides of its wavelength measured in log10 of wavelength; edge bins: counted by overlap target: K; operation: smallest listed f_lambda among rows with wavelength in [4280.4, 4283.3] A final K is 7.079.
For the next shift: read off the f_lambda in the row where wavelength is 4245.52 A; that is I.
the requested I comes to 8.16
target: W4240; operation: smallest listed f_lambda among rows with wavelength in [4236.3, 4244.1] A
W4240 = 6.56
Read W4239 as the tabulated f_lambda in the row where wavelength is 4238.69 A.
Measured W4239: 6.817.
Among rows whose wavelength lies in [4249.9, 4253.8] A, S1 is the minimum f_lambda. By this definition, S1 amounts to 7.081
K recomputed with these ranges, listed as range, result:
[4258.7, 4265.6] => 7.026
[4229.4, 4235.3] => 6.466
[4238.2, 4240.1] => 6.817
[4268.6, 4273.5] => 6.467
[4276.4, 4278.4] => 7.52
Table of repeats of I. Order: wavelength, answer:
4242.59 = 7.264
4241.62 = 7.426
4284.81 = 7.508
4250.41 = 7.411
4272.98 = 6.72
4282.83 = 7.079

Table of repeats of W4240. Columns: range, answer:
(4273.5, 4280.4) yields 6.28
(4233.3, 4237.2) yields 6.782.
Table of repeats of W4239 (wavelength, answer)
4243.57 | 7.099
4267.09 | 7.598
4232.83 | 6.817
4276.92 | 7.52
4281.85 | 7.278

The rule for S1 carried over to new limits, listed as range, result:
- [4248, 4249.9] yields 6.822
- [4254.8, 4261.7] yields 7.108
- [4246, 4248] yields 7.264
